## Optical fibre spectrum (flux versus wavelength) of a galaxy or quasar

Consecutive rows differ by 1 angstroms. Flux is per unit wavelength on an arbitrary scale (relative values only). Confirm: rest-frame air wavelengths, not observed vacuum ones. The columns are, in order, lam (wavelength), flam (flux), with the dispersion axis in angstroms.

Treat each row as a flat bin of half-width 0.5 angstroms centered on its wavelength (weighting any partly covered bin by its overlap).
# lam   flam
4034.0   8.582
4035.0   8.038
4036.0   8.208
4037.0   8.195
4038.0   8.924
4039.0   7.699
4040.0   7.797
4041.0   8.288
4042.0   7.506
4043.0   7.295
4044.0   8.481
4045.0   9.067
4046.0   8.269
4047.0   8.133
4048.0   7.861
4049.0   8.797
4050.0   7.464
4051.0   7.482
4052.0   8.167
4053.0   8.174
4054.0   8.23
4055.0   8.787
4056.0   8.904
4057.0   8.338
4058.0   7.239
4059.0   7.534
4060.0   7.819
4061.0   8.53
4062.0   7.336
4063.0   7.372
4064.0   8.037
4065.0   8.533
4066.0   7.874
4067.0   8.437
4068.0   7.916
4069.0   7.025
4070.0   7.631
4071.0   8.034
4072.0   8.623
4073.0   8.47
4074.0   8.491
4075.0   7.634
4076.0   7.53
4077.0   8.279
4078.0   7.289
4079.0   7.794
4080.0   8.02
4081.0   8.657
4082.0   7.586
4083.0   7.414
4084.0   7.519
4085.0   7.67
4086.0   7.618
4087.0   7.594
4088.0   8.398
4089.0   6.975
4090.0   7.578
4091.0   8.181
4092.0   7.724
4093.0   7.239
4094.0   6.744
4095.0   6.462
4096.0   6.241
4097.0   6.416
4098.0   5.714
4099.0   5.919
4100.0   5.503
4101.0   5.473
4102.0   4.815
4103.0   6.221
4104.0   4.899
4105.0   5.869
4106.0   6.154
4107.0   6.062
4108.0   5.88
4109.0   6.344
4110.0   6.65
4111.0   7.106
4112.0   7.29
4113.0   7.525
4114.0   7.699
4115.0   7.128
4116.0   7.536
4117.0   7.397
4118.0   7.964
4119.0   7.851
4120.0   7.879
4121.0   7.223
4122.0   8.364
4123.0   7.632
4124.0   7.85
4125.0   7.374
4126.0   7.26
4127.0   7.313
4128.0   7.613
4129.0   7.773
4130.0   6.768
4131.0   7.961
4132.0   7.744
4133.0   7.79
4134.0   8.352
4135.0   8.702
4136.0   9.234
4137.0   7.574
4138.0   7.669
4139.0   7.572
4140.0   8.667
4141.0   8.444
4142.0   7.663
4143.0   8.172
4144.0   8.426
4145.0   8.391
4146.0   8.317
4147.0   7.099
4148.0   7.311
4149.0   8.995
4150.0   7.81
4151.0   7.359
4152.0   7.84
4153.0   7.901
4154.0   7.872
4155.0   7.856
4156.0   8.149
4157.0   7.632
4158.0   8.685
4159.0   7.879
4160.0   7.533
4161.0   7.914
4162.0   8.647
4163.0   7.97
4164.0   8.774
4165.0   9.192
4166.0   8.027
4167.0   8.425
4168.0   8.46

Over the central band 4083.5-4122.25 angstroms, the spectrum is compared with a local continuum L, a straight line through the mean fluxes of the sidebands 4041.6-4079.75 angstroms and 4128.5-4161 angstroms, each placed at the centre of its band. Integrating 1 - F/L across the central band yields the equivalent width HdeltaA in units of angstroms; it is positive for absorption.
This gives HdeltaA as 5.4 angstroms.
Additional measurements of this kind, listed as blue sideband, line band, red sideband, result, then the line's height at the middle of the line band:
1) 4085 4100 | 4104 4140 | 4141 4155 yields 0.5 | 7.52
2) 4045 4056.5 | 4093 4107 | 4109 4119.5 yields 3.0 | 7.56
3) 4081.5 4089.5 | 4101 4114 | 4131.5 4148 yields 2.6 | 7.8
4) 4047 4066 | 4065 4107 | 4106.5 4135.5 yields 3.0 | 7.77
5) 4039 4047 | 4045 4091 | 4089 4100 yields -3.2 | 7.44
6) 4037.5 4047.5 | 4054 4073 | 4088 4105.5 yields -1.4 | 7.47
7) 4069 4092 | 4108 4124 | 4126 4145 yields 1.0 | 7.92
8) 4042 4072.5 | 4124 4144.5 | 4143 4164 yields 0.3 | 8.01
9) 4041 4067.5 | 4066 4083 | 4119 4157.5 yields 0.2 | 8.02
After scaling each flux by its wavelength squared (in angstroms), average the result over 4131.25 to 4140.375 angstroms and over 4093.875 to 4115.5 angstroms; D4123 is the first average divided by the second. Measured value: 1.32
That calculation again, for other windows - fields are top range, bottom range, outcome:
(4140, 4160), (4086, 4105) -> 1.25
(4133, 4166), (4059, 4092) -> 1.07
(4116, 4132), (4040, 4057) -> 0.97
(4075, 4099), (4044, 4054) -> 0.92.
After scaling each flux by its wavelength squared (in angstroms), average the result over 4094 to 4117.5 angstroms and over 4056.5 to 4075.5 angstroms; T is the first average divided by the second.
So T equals 0.82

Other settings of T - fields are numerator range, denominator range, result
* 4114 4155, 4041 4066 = 1.01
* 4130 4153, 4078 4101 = 1.14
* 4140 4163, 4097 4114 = 1.33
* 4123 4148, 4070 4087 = 1.03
